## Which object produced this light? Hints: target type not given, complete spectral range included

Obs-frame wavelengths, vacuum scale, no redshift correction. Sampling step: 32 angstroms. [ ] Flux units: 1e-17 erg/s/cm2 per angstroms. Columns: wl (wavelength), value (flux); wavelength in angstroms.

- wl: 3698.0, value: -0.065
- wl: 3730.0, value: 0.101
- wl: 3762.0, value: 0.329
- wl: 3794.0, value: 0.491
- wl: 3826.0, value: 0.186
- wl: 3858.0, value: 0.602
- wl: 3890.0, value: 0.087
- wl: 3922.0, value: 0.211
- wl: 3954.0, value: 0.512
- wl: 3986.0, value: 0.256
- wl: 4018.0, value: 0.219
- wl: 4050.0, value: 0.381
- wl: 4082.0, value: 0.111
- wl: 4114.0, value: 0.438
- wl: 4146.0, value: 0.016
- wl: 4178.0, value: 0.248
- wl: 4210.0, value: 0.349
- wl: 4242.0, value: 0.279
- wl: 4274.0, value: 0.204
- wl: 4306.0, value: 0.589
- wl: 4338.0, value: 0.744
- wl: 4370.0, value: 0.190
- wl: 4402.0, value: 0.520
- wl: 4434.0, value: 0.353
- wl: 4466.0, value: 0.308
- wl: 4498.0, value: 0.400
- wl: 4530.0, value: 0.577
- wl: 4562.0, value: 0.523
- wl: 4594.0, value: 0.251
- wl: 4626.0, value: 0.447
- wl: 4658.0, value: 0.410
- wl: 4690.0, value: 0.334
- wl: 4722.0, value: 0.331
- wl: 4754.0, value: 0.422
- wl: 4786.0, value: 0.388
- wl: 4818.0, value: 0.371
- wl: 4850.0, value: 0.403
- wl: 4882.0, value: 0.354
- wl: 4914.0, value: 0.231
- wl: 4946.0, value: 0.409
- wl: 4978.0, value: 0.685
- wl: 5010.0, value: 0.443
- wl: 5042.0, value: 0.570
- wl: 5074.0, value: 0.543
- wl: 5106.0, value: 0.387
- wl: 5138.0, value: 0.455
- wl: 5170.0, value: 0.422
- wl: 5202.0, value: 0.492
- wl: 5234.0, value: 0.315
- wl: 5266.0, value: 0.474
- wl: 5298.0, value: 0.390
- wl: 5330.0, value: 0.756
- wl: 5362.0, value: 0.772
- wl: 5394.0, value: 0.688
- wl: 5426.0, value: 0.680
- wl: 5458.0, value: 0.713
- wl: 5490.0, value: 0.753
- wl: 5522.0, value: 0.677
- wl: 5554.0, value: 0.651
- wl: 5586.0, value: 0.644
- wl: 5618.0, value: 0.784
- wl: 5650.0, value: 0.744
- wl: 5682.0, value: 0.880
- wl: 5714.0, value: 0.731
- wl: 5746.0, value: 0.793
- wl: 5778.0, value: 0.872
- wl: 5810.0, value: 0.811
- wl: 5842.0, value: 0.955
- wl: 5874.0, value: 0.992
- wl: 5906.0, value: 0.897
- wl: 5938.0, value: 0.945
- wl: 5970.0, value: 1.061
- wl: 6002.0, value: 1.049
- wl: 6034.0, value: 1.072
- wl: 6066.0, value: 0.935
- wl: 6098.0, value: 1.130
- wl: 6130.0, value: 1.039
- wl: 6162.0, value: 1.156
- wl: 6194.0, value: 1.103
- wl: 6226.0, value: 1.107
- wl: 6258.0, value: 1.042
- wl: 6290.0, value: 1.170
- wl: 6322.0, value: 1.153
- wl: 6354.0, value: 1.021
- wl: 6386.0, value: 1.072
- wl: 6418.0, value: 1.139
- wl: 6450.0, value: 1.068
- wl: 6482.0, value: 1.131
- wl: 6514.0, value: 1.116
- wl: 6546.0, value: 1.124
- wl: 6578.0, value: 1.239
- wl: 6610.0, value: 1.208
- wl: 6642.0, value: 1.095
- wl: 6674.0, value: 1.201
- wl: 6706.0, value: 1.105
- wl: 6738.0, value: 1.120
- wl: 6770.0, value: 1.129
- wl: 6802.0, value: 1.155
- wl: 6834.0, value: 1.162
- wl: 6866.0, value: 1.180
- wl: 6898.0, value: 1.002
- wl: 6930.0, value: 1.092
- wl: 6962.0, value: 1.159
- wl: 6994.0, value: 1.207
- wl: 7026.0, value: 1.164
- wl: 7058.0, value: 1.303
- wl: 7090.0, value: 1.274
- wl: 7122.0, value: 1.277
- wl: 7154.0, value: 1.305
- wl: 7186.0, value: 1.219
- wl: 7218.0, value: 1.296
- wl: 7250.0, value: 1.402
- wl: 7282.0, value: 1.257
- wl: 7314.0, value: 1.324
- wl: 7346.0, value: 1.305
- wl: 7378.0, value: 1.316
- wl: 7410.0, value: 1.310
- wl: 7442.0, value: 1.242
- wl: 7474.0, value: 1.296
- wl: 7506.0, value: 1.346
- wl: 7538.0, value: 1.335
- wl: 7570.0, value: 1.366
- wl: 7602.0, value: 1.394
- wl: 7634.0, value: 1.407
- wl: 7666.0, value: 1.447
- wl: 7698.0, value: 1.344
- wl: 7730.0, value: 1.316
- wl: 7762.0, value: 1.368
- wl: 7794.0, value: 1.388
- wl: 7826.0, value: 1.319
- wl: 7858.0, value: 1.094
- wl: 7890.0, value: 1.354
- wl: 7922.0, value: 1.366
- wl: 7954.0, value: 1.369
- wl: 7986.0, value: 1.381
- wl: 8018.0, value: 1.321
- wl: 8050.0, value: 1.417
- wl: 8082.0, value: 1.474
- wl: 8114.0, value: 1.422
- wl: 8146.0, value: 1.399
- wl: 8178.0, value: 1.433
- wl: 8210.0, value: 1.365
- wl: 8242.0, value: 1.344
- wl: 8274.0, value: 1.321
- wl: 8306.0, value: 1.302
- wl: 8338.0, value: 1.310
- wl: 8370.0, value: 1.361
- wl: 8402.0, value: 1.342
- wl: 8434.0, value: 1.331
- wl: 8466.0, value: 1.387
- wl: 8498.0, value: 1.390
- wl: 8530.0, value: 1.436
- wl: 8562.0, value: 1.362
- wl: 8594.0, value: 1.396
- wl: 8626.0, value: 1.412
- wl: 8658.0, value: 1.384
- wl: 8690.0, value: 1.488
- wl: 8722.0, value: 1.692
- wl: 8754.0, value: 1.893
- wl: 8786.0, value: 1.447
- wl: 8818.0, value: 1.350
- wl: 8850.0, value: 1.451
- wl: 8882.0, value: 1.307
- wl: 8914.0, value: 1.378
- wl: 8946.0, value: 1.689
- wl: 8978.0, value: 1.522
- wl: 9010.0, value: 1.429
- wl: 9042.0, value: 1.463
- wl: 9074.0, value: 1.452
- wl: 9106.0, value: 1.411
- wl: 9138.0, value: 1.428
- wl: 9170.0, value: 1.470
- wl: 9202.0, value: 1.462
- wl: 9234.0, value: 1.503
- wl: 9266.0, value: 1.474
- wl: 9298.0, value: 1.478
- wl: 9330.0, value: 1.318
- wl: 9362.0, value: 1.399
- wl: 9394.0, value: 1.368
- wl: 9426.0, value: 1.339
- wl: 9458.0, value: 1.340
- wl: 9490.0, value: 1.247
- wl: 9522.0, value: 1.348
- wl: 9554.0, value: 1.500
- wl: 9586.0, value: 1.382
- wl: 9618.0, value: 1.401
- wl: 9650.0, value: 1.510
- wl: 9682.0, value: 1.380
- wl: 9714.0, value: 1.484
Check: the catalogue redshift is 0.332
